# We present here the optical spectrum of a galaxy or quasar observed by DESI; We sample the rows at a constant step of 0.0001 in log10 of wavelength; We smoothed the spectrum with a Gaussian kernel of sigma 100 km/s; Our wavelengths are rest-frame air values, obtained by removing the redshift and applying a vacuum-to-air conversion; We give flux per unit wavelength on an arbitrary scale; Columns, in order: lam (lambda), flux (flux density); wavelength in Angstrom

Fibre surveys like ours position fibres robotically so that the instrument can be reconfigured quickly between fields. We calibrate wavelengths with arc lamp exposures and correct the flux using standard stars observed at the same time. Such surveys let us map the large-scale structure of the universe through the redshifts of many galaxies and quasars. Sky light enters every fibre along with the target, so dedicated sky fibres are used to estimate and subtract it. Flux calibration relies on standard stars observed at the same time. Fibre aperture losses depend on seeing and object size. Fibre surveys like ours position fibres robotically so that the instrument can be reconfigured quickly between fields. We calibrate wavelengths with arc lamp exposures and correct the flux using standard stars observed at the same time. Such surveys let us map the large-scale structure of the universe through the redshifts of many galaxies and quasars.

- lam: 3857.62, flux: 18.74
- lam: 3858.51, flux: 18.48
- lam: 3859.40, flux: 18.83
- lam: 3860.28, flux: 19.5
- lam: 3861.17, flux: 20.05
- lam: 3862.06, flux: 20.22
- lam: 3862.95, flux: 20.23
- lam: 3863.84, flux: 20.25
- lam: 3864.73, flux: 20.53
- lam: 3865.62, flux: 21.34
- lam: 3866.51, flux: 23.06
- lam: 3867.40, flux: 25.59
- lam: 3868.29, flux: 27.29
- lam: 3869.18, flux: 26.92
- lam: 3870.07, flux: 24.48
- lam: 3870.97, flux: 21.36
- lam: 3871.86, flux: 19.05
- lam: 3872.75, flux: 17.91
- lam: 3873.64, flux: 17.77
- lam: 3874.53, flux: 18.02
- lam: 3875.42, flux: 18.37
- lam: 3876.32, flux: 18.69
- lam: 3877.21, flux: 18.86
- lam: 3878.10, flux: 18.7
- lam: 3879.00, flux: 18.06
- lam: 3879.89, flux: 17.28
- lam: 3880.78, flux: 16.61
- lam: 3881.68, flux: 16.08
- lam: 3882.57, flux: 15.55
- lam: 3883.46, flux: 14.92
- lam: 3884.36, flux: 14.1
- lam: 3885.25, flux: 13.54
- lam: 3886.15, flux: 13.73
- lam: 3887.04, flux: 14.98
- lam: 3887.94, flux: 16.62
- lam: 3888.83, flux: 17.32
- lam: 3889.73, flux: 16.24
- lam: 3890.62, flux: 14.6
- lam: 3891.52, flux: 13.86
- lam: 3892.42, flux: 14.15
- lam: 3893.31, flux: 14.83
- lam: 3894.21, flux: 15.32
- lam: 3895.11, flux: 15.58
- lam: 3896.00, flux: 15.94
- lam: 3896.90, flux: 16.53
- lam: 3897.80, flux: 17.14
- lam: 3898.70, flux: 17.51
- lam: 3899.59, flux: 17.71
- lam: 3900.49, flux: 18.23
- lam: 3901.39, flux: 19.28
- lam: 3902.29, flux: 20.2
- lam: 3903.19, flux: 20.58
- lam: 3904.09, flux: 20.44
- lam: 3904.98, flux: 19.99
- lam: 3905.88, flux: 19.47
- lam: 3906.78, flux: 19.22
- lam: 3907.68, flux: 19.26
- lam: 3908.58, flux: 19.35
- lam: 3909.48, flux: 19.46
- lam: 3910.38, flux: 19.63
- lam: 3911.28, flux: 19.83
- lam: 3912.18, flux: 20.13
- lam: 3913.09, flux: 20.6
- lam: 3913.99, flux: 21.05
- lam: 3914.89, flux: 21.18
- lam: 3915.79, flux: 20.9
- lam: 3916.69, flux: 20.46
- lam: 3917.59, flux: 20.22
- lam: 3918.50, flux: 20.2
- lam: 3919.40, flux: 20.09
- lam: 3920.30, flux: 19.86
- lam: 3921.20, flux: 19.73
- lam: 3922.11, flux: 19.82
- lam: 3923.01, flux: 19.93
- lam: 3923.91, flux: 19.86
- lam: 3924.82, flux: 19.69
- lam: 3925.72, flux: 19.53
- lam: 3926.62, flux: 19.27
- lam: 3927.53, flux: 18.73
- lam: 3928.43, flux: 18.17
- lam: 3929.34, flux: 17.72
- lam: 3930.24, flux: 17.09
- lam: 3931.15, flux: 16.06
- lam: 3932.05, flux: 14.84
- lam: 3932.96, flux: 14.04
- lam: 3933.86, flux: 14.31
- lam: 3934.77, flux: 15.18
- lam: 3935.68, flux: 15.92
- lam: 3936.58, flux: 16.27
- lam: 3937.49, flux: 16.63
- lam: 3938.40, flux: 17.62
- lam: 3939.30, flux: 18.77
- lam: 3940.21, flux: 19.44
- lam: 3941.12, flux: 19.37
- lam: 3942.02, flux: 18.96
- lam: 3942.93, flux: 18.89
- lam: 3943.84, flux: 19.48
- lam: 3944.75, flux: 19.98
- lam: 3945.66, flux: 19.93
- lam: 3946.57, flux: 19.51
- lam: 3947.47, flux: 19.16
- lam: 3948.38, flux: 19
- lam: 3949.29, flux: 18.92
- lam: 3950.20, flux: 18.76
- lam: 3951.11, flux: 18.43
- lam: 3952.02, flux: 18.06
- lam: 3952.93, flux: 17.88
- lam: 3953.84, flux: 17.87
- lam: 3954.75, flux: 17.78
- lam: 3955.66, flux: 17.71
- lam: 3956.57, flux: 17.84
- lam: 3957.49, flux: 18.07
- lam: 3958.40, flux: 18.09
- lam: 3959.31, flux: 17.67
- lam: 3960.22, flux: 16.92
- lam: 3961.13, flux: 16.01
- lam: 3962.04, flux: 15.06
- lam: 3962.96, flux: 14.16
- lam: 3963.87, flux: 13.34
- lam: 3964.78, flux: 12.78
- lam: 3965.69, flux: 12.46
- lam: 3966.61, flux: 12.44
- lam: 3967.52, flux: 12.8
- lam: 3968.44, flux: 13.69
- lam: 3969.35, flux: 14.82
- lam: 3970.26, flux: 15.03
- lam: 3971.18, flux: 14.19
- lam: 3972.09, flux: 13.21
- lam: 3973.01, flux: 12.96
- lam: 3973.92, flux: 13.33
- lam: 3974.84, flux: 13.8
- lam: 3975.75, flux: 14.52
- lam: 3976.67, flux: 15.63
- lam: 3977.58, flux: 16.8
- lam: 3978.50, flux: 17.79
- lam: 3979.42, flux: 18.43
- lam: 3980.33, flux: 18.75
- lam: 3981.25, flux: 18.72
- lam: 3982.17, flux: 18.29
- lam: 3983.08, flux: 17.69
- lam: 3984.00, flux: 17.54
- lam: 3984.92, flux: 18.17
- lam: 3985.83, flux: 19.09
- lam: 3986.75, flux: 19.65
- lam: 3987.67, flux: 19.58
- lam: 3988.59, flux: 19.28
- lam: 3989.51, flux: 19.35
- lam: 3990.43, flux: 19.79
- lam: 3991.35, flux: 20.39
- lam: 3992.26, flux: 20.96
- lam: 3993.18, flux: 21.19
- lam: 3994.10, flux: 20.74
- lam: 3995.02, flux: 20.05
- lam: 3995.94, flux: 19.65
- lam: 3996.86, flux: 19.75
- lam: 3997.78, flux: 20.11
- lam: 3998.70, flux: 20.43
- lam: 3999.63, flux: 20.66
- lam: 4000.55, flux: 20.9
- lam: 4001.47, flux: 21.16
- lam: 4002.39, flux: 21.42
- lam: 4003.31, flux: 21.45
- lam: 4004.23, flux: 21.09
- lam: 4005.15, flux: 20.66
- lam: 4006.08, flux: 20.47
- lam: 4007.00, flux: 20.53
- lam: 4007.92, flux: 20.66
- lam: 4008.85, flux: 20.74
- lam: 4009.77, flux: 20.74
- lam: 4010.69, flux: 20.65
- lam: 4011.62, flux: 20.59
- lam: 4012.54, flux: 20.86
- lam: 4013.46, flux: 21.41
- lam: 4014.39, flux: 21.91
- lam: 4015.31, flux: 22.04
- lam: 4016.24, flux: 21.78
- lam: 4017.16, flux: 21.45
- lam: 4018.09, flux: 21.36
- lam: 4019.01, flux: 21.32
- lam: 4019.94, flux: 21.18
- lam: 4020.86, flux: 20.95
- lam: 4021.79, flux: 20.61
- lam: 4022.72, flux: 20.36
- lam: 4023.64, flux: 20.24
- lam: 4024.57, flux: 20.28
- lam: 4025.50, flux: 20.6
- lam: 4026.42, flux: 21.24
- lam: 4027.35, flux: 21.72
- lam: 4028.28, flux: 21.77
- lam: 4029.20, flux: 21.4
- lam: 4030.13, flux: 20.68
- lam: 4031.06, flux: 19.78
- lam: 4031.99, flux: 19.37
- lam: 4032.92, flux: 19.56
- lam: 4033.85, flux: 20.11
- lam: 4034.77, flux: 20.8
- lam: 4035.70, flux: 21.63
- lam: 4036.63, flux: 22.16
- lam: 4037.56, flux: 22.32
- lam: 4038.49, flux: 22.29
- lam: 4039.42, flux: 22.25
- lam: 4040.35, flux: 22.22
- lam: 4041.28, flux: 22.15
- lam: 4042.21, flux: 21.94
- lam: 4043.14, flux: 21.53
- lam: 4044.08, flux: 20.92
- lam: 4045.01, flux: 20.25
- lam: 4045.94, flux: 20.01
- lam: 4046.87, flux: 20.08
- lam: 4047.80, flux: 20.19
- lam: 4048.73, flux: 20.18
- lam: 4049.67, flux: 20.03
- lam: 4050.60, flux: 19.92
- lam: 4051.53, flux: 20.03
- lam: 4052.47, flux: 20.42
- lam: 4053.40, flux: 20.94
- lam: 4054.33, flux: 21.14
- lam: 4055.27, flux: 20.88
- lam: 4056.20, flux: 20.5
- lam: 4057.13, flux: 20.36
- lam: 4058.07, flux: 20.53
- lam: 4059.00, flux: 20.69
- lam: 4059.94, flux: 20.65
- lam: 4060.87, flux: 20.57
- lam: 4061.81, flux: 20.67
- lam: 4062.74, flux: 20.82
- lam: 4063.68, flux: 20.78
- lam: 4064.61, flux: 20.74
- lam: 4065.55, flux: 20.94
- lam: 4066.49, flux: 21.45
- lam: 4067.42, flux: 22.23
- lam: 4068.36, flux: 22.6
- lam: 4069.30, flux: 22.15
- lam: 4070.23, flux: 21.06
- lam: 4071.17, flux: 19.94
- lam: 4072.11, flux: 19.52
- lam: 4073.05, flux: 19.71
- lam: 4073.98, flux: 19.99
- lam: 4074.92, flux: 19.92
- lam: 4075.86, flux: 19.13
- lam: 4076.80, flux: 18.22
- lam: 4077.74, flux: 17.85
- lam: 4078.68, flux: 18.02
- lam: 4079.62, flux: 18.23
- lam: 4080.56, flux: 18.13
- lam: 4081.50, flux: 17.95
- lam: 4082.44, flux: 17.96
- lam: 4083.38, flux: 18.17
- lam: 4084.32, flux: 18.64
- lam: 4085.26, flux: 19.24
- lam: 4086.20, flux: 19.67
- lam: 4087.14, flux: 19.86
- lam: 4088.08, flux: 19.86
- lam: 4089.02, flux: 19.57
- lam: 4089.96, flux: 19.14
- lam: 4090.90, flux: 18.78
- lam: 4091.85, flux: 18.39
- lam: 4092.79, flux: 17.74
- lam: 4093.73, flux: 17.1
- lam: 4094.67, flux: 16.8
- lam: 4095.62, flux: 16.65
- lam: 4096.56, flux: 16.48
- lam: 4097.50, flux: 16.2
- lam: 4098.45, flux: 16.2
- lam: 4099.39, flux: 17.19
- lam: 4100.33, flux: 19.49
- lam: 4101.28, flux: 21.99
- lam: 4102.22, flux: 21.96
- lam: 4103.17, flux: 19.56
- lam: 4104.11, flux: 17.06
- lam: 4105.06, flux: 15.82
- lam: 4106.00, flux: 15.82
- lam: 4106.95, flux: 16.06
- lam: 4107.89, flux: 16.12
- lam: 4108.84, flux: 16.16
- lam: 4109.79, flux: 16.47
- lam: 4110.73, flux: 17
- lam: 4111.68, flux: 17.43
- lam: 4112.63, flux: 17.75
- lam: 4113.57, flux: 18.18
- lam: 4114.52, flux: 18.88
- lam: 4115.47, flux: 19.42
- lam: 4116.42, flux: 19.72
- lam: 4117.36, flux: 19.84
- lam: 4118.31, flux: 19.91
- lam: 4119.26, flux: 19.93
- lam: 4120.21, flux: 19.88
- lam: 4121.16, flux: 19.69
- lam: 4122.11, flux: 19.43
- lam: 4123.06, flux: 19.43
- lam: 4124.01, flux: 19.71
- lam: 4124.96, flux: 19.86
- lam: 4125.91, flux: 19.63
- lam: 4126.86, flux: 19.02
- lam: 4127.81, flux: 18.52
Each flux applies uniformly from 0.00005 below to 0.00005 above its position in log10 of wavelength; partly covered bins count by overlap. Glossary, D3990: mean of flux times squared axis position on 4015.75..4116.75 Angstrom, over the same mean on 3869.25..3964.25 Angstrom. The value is 1.18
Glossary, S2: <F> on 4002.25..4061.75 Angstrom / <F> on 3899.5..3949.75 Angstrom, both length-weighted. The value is 1.11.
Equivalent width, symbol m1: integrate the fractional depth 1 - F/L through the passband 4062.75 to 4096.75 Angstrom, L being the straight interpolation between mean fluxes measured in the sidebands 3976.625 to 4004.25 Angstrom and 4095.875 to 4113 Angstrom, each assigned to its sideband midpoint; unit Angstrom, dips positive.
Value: -2.6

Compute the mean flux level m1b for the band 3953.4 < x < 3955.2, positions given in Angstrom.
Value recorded 17.8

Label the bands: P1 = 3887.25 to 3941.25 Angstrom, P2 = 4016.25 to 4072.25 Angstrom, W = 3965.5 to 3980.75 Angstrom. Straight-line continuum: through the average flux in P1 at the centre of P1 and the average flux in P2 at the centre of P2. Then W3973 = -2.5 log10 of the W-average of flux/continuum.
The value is 0.30 mag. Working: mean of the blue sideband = 18.2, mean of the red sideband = 20.9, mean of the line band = 14.8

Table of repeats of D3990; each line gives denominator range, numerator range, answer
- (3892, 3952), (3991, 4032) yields 1.18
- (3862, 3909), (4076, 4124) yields 1.11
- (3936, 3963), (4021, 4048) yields 1.21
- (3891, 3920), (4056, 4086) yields 1.16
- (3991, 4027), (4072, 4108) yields 0.91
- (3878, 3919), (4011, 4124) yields 1.21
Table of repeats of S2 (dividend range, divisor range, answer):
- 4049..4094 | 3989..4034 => 0.96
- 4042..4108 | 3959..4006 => 1.11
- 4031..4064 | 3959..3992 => 1.28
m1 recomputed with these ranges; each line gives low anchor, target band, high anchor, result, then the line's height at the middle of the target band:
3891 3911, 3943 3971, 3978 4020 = 3.5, 19.2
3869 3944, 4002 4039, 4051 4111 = -4.4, 18.8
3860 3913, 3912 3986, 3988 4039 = 8.1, 19.6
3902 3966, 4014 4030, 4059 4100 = -2.0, 18.9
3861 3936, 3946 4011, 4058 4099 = 3.1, 18.9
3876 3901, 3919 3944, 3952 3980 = -3.5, 15.8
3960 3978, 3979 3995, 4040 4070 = -3.8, 15.6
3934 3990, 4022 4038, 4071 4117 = -2.9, 17.6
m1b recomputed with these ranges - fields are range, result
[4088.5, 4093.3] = 18.7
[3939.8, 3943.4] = 19.2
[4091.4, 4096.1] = 17.3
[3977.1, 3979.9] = 17.7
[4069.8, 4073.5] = 20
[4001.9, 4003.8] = 21.5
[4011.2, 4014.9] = 21.2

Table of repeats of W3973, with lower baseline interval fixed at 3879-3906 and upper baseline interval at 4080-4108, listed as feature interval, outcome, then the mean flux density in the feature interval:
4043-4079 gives -0.14 mag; 20.4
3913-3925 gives -0.20 mag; 20.3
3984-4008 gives -0.16 mag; 20.2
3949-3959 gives -0.06 mag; 18.1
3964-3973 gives 0.27 mag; 13.5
